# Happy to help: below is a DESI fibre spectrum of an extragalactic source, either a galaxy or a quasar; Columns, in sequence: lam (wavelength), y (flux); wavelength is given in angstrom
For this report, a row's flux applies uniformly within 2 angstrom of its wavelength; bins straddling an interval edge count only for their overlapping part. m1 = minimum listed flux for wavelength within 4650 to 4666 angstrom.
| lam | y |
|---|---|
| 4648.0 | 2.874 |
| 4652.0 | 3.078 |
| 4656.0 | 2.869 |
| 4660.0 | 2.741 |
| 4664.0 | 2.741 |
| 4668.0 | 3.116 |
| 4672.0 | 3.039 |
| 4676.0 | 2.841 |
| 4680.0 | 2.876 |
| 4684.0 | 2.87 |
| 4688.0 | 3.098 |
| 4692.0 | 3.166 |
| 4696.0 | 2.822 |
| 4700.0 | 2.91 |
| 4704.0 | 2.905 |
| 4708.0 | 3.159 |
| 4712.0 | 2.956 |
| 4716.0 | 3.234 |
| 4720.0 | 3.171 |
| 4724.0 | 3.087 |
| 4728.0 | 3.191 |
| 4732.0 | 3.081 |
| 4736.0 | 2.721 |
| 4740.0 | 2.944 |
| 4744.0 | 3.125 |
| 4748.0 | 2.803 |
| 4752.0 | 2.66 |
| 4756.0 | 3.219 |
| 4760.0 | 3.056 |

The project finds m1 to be 2.741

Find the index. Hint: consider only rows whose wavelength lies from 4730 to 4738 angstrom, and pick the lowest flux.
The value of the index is 2.721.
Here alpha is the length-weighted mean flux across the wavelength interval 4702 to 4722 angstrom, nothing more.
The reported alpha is 3.08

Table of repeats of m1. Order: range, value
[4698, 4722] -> 2.905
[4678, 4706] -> 2.822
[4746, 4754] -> 2.66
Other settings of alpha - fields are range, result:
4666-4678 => 3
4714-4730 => 3.17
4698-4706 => 2.91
